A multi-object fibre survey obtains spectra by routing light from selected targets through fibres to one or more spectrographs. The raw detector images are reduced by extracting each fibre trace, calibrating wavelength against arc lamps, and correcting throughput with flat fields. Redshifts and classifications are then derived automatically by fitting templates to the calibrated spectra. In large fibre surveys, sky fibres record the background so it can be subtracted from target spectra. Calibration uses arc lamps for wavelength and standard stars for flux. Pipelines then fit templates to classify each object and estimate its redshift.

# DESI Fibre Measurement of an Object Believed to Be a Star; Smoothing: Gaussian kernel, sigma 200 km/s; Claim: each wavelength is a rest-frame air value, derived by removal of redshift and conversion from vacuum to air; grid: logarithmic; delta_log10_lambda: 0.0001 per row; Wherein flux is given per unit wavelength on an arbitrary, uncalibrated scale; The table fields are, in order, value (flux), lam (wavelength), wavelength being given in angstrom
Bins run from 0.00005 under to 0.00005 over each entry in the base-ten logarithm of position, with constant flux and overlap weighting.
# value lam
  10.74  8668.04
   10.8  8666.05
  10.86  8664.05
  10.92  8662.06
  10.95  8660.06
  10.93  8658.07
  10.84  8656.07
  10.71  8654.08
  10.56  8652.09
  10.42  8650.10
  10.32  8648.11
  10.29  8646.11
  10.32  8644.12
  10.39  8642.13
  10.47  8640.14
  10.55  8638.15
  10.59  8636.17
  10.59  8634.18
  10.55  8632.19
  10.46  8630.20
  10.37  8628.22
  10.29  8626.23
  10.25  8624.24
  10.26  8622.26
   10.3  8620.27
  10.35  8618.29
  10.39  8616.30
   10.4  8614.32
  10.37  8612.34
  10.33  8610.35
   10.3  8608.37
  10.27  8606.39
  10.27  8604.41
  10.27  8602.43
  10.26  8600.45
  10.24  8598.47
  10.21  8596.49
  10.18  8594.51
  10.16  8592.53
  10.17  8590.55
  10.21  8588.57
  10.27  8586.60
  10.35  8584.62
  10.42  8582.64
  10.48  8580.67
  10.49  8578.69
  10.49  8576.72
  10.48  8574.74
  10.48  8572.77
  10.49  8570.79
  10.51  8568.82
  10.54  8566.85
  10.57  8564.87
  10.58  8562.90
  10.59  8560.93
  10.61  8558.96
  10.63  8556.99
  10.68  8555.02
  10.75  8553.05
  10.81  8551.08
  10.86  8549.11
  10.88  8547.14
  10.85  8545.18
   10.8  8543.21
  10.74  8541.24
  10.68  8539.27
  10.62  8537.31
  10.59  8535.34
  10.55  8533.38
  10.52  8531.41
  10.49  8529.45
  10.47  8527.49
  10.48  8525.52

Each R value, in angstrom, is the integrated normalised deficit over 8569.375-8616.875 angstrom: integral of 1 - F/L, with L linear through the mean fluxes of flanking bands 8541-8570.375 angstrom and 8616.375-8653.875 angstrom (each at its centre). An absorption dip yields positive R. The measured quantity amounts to 1.0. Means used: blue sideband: 10.7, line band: 10.3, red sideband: 10.4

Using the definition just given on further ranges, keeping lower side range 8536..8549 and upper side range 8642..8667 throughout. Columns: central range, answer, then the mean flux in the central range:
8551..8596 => 1.1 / 10.5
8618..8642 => 0.6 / 10.4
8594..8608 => 0.6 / 10.3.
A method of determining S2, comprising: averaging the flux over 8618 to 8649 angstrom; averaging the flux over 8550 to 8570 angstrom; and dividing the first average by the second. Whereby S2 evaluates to 1.0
